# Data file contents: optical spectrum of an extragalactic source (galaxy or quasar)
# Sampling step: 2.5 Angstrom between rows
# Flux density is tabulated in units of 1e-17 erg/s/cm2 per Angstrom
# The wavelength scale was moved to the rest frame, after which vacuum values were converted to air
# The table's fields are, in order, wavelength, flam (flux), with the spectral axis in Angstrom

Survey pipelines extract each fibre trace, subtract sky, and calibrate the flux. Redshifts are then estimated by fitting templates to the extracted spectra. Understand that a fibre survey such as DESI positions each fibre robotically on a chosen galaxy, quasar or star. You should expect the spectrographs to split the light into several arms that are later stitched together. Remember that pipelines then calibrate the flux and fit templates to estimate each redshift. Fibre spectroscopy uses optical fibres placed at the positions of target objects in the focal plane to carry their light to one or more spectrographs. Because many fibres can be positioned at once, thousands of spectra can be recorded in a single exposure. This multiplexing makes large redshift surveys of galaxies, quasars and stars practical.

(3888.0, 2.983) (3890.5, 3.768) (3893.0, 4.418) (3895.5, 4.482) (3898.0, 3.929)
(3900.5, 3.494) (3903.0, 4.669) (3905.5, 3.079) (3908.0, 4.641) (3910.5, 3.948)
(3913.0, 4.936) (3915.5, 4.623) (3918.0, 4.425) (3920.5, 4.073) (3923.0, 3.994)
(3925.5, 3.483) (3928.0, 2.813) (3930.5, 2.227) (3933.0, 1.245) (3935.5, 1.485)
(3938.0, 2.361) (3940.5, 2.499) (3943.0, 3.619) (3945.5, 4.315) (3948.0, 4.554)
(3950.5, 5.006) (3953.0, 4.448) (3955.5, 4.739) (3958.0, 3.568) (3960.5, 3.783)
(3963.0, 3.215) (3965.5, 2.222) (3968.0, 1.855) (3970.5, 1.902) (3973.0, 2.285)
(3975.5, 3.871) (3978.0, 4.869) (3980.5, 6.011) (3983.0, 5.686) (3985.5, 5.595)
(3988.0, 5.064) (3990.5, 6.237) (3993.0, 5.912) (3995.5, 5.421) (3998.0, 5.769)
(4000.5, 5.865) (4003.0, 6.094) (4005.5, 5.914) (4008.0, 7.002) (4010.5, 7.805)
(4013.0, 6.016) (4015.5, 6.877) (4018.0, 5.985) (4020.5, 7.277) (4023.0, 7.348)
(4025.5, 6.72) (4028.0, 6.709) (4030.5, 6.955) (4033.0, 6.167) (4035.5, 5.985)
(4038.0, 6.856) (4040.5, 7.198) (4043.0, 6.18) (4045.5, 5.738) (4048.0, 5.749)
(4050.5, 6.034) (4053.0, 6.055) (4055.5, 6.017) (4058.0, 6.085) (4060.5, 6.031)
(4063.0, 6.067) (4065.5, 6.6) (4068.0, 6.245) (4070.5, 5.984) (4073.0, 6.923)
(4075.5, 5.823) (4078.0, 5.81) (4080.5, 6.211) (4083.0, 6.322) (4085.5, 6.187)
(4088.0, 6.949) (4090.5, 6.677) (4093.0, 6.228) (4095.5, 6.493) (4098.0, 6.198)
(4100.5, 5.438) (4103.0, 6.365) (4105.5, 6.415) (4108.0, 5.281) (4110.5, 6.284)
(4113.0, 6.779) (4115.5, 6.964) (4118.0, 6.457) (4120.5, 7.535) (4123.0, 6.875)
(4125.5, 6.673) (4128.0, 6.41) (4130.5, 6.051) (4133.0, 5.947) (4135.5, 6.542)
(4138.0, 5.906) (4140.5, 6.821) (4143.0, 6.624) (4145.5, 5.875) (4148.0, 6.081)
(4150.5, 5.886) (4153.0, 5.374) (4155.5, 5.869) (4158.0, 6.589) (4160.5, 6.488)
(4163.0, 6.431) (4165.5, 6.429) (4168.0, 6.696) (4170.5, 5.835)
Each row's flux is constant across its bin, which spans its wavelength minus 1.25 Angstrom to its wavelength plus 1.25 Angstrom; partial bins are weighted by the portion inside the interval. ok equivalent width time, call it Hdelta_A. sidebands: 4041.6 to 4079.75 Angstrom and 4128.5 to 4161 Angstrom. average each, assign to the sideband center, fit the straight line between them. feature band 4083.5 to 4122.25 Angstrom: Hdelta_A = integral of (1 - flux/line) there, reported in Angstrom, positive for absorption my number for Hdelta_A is -1.9 Angstrom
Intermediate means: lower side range 6.1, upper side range 6.16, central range 6.42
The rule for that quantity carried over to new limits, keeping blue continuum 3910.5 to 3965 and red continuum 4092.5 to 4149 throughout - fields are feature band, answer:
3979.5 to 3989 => -2.9 Angstrom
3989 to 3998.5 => -3.0 Angstrom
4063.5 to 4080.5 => -1.8 Angstrom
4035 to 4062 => -4.7 Angstrom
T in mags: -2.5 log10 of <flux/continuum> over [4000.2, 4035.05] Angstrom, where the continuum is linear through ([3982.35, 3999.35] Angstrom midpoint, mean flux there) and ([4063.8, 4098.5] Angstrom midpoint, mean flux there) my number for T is -0.13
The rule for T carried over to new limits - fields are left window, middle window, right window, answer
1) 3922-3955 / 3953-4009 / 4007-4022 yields 0.15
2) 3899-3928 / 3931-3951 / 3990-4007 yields 0.48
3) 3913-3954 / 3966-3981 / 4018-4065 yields 0.37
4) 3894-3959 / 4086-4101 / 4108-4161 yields -0.10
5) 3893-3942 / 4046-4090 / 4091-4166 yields -0.12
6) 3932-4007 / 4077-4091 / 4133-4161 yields -0.16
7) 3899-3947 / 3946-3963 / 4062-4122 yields -0.07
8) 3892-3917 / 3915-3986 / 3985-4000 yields 0.36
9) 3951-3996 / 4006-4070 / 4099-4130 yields -0.23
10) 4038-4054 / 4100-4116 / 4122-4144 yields 0.02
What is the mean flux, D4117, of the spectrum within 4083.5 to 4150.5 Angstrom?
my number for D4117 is 6.38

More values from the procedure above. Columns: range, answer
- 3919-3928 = 3.72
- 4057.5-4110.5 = 6.21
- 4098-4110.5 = 5.95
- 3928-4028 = 4.69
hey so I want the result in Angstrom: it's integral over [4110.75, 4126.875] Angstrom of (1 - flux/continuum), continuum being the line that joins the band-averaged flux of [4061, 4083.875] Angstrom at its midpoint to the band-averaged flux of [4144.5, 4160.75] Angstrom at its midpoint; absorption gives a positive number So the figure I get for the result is -2.0 Angstrom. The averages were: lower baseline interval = 6.21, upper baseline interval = 6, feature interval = 6.84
